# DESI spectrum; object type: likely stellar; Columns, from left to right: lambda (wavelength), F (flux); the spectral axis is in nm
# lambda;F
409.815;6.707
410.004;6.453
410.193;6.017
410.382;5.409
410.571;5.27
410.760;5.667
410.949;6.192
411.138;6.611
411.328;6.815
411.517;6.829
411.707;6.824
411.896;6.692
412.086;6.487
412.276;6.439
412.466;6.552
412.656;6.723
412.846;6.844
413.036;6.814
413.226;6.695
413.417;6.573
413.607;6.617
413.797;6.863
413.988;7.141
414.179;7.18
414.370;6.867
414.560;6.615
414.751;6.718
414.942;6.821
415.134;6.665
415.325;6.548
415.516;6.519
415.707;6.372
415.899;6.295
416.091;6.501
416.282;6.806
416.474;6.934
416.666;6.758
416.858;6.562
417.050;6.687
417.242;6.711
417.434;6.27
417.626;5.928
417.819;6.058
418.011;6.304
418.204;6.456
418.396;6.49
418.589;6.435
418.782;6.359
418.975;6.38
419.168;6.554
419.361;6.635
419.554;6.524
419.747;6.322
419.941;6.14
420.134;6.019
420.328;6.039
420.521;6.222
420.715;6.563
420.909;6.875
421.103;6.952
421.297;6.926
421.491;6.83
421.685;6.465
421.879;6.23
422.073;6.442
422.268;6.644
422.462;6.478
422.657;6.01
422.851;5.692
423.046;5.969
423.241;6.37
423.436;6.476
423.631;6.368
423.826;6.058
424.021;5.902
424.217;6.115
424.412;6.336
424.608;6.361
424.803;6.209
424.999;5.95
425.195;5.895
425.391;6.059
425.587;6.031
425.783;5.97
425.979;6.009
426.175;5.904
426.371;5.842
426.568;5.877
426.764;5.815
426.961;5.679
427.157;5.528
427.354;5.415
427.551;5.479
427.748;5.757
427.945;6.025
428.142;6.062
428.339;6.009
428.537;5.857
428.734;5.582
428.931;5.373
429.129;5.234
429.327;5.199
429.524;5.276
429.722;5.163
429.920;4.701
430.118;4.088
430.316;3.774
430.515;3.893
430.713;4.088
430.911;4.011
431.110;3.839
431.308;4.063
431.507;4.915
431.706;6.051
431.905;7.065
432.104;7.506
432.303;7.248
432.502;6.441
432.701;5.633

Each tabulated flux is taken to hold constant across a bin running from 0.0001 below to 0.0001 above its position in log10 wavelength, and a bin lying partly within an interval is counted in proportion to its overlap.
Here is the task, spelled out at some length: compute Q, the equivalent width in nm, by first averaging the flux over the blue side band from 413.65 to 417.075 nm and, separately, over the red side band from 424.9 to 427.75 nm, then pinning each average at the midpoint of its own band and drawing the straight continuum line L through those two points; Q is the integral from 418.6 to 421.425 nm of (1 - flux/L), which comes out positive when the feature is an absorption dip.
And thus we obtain -0.06 nm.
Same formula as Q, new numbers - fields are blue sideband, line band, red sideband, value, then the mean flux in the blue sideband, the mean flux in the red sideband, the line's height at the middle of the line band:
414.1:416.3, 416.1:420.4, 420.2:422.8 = 0.10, 6.65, 6.49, 6.57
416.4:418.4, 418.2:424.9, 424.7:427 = -0.17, 6.46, 5.94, 6.21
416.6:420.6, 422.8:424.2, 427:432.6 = -0.05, 6.37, 5.35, 5.92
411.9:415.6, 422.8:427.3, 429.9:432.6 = -0.25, 6.72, 5.13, 5.7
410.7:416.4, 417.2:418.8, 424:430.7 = 0.00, 6.65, 5.57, 6.3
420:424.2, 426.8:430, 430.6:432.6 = 0.15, 6.35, 5.51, 5.8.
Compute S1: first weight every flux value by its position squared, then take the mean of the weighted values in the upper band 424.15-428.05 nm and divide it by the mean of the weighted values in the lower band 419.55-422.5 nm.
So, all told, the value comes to 0.93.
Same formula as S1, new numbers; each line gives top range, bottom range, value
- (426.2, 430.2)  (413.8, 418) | 0.88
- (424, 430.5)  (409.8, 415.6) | 0.92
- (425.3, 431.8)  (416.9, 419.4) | 0.87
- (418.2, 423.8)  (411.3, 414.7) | 0.99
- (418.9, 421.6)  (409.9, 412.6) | 1.08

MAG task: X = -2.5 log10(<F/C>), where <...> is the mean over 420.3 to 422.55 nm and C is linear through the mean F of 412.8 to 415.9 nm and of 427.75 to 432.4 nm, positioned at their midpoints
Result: -0.09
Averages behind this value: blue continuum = 6.73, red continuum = 5.27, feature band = 6.57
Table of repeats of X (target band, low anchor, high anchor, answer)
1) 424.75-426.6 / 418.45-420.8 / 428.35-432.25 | -0.06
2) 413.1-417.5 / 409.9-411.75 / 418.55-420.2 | -0.07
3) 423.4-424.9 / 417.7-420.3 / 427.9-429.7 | -0.05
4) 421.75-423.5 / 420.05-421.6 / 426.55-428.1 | 0.01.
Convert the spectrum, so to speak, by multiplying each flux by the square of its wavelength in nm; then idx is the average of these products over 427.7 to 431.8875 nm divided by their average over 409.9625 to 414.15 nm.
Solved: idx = 0.8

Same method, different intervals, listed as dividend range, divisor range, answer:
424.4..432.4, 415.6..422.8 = 0.89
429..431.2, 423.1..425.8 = 0.75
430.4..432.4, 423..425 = 0.88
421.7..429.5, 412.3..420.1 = 0.95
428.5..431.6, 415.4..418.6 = 0.77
